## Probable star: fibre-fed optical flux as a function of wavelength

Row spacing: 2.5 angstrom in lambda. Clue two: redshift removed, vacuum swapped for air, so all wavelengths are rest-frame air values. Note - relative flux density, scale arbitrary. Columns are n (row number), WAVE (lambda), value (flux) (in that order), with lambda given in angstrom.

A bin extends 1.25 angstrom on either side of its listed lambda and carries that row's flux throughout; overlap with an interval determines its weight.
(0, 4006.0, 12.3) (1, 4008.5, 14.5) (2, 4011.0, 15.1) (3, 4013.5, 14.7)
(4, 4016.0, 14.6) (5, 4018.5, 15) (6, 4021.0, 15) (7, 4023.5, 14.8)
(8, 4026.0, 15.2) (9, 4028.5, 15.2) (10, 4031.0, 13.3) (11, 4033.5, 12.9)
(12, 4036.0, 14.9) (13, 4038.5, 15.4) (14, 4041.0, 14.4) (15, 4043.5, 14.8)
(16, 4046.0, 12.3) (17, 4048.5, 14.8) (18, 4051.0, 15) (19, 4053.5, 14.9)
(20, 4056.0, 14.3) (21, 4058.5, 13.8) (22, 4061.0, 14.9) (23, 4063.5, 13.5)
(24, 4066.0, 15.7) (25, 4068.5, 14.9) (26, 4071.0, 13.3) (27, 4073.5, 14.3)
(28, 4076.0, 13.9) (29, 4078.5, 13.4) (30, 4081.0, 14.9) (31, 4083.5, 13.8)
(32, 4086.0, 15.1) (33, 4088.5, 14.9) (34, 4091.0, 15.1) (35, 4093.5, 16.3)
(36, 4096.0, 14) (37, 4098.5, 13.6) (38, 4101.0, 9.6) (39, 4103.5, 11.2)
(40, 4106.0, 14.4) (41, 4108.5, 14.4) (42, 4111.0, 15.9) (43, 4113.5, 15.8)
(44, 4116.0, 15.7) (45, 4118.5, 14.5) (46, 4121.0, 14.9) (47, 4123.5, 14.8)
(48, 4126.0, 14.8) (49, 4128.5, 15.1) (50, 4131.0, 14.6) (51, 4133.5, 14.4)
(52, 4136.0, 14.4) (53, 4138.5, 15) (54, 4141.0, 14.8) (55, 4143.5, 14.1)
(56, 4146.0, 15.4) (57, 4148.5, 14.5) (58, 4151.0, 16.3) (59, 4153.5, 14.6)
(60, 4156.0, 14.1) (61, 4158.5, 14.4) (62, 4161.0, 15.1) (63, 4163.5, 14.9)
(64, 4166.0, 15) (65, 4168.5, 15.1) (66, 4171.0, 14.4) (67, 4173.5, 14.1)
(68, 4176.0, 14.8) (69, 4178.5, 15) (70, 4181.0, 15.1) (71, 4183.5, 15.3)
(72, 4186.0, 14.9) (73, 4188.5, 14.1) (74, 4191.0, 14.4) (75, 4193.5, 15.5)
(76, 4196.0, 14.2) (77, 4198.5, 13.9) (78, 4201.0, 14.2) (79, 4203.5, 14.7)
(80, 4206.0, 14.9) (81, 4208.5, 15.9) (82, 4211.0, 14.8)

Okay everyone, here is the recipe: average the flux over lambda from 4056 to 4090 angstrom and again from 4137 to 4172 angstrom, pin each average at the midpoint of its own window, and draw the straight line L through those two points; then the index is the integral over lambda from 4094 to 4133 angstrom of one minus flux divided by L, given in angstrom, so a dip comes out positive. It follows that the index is 0.9 angstrom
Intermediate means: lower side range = 14.3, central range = 14.3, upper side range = 14.8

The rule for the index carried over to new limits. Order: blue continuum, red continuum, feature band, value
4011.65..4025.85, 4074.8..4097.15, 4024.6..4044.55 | 0.4 angstrom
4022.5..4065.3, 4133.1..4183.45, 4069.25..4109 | 1.8 angstrom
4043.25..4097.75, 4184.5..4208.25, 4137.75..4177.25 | -0.6 angstrom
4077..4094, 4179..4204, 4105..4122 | -0.5 angstrom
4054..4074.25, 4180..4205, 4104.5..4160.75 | -1.3 angstrom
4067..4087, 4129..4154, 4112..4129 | -0.6 angstrom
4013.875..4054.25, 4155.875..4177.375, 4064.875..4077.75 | 0.2 angstrom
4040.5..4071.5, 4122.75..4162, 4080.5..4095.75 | -0.5 angstrom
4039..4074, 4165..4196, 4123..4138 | -0.1 angstrom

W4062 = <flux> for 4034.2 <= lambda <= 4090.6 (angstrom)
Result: 14.4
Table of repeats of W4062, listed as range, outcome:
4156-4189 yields 14.8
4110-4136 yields 15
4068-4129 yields 14.3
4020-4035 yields 14.4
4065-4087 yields 14.3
